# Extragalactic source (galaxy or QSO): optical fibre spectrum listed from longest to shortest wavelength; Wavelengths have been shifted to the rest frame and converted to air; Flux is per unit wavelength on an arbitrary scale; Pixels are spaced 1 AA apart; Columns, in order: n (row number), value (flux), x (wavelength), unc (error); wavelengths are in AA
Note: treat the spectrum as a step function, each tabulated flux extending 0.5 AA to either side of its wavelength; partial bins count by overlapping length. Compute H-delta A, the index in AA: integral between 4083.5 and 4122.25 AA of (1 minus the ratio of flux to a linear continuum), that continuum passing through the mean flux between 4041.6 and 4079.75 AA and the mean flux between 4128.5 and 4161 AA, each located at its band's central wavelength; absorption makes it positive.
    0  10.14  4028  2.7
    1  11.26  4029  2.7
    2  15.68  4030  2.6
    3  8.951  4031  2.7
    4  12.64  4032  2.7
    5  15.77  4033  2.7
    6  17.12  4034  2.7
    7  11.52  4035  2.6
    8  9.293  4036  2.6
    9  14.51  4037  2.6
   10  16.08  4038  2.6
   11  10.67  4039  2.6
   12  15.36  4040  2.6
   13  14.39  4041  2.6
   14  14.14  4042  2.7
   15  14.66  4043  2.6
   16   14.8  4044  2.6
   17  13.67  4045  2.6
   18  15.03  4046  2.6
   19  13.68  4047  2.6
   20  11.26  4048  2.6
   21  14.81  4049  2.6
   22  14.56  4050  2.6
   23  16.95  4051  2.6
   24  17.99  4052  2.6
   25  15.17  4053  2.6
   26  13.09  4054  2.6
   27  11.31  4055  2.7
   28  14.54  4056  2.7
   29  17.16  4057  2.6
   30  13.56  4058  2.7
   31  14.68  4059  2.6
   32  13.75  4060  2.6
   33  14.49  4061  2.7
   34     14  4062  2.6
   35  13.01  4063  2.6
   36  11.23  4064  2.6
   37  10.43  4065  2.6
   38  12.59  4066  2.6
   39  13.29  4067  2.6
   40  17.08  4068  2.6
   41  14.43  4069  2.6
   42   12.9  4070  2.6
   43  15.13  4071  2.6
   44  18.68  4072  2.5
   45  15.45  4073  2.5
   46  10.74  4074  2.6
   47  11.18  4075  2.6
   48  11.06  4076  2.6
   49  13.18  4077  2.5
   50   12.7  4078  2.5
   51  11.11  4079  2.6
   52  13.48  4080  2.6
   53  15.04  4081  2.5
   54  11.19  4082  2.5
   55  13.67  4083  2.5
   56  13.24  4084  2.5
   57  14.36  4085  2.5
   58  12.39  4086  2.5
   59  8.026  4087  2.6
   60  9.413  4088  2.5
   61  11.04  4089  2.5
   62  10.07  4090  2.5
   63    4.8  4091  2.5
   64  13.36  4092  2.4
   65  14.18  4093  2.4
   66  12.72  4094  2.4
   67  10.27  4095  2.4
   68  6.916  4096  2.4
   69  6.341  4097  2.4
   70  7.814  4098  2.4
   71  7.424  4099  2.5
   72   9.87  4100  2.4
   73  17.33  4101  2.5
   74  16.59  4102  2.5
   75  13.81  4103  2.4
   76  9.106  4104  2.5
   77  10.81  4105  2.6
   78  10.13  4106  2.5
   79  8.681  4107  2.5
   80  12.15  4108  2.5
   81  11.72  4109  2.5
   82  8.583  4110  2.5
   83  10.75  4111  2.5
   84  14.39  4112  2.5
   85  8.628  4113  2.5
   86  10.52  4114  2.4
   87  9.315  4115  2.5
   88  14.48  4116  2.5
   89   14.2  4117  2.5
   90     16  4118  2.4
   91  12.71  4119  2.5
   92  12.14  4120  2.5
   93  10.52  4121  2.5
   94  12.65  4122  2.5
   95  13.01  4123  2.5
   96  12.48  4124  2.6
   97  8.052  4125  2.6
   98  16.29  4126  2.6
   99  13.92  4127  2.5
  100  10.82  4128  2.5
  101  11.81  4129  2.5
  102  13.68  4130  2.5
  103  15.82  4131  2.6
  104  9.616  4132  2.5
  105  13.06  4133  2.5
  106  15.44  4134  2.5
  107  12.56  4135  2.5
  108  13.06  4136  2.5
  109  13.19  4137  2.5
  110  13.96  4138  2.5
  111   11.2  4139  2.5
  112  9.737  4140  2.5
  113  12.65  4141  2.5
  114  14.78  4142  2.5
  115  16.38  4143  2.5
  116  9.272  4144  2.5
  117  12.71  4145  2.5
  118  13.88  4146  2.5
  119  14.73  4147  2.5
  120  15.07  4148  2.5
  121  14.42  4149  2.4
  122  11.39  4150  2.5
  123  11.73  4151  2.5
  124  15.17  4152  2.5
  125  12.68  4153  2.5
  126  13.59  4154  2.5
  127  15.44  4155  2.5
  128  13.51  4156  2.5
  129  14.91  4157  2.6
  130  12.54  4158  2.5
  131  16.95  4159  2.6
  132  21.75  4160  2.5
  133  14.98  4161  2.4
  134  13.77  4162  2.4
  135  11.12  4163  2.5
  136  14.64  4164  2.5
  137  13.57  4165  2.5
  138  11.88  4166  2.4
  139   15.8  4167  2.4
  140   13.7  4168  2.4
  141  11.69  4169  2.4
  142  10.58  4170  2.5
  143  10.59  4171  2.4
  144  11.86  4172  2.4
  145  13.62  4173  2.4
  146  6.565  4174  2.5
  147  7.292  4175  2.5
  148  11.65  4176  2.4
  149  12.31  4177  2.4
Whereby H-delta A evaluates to 7.2 AA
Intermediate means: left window 13.9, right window 13.7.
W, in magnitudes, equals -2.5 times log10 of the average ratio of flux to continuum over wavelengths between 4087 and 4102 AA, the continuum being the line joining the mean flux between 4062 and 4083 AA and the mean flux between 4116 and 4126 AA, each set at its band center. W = 0.26 mag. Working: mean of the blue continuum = 13.2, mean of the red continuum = 12.7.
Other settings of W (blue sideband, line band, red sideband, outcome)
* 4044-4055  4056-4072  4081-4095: -0.05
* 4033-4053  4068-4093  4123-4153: 0.11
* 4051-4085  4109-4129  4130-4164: 0.14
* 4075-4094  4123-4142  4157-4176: -0.02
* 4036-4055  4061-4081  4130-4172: 0.06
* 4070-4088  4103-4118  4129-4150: 0.16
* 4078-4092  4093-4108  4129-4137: 0.13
